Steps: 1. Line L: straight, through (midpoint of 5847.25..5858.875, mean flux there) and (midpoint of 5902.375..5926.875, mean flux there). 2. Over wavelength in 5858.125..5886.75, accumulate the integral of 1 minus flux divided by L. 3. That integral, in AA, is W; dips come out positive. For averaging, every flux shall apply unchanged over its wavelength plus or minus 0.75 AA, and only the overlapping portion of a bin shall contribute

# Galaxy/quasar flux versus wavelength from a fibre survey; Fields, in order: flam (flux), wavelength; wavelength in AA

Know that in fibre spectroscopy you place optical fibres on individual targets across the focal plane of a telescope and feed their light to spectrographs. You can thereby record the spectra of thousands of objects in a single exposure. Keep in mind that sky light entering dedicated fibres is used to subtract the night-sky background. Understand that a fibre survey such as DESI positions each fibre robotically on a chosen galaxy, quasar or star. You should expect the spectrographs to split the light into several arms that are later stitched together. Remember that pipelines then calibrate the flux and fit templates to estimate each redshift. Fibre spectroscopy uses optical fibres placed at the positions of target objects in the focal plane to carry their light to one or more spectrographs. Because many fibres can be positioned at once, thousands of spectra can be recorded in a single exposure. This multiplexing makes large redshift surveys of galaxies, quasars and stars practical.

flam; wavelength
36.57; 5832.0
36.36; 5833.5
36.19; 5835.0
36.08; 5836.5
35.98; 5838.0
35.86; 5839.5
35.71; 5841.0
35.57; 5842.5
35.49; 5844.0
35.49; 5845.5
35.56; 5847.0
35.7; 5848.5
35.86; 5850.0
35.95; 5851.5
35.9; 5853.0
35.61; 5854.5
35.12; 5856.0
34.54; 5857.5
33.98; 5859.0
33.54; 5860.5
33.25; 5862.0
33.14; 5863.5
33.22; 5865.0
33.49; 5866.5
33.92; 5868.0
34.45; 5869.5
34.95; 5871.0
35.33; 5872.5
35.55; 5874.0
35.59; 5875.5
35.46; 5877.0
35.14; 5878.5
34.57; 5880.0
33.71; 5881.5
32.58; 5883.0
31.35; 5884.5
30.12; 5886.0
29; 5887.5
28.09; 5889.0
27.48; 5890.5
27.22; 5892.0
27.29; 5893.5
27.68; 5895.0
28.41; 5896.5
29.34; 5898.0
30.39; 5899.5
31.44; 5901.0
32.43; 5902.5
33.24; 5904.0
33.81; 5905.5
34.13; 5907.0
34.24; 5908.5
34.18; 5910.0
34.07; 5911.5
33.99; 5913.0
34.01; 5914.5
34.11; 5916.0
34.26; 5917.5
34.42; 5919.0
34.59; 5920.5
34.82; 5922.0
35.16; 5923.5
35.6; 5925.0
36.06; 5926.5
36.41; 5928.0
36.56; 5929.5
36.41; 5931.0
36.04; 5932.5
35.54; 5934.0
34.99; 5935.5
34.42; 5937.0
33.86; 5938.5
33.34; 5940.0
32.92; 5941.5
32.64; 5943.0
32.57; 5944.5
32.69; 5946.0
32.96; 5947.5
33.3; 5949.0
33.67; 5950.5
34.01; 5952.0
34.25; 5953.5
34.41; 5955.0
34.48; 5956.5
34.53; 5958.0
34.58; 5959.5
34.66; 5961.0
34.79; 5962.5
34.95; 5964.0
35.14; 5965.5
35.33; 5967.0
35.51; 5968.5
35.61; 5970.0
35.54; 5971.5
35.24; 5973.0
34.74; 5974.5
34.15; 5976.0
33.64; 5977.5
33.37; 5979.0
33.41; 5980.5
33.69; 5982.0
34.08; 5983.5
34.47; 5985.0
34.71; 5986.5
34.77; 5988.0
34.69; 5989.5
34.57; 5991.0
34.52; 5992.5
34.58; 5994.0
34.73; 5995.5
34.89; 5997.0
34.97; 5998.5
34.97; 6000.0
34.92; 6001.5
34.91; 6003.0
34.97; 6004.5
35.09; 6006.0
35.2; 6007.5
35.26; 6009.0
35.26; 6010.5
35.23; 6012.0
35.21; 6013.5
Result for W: 1.0 AA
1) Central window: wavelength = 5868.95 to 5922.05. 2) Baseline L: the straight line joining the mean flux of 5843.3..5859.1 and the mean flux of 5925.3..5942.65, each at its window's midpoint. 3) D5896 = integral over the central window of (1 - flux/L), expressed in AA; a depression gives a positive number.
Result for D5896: 4.1 AA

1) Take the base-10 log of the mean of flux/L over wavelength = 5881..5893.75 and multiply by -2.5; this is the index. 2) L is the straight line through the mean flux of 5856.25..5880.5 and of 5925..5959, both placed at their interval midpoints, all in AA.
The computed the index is 0.16 mag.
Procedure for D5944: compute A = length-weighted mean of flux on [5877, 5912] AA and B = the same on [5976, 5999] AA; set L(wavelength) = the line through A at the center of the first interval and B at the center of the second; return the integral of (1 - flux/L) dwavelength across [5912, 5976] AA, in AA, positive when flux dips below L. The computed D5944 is -3.2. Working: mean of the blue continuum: 31.4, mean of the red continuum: 34.3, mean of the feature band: 34.6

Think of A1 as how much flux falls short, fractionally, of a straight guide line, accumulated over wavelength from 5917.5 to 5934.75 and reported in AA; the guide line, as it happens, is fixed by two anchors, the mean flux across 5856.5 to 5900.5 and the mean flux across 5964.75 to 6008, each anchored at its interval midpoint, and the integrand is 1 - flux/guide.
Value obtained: -1.2 AA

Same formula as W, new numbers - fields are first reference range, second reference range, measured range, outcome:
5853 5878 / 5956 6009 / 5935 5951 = 0.6 AA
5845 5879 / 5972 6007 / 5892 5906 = 1.8 AA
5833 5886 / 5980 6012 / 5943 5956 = 0.5 AA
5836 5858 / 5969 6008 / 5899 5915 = 0.9 AA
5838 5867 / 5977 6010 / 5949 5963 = 0.1 AA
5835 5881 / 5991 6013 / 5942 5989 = 1.0 AA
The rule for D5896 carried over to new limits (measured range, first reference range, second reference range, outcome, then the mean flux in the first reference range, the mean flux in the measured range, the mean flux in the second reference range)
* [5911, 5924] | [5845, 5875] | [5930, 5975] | 0.1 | 34.7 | 34.4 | 34.4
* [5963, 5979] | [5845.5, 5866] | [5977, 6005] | -0.2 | 34.7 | 34.9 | 34.5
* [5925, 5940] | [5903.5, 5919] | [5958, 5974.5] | -0.5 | 34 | 35.5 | 35.1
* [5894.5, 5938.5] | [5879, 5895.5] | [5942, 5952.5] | -3.2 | 30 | 33.9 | 33.1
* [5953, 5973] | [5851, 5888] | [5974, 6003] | -0.3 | 34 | 34.9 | 34.4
